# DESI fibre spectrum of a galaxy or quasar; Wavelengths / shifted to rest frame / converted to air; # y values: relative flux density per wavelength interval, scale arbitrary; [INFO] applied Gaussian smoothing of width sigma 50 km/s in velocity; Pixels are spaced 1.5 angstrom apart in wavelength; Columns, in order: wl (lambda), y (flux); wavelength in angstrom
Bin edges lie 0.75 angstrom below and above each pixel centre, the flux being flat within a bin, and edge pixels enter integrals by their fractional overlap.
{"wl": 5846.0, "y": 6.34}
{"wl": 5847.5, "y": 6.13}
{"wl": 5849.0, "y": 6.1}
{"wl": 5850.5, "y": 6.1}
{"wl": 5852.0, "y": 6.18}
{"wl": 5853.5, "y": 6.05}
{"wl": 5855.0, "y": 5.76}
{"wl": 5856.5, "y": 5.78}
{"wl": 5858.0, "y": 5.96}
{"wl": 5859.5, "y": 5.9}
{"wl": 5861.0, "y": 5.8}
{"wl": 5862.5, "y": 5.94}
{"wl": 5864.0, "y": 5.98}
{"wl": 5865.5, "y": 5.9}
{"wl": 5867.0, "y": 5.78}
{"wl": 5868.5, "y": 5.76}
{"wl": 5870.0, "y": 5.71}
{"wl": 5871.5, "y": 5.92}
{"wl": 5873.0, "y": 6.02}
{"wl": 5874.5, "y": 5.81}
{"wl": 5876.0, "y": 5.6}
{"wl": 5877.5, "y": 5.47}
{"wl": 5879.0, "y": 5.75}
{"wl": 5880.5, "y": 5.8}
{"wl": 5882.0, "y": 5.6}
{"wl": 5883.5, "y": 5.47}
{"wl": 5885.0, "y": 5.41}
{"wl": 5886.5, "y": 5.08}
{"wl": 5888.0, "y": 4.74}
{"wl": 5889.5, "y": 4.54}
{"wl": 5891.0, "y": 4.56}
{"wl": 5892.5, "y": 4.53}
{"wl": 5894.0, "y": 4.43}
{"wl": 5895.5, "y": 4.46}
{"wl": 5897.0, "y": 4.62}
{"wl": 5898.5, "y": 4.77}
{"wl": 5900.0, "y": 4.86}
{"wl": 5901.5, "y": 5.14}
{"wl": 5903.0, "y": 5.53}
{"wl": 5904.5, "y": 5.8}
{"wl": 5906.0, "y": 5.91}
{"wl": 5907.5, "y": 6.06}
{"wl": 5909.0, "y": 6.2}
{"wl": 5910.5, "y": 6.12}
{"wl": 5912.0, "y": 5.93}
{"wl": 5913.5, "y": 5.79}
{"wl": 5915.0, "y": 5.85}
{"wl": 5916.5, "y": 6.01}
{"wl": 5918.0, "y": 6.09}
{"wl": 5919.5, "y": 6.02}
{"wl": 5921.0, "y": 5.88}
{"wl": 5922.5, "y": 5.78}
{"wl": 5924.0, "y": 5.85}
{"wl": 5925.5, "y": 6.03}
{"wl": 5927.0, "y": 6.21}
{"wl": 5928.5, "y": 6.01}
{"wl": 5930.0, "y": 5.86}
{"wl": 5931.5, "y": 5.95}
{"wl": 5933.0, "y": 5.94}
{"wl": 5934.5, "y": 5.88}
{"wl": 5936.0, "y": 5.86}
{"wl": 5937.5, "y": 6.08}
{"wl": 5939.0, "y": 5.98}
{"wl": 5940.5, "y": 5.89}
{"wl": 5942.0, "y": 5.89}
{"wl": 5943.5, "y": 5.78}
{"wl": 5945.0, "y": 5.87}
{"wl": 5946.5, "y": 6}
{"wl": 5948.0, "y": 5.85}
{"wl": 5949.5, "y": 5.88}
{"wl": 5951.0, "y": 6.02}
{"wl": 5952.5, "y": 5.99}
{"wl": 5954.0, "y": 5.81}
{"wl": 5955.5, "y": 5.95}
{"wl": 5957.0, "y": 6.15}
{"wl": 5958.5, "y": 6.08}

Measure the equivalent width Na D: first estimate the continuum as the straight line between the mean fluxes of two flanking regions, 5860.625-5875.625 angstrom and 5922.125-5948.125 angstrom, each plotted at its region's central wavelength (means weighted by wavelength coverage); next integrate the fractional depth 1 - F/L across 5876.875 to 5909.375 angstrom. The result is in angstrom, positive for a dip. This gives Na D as 3.8 angstrom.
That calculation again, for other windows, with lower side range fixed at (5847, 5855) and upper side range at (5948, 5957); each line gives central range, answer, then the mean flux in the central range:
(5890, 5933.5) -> 2.98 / 5.58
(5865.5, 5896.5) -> 3.64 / 5.33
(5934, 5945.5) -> 0.10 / 5.91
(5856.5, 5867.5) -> 0.32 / 5.89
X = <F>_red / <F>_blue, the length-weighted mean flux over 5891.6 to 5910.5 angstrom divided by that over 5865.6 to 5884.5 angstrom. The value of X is 0.9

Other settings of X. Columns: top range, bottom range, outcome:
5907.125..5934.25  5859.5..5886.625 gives 1.04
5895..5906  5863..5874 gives 0.87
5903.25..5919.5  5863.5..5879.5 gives 1.03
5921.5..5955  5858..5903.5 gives 1.10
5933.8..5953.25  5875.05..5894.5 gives 1.15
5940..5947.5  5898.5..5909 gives 1.06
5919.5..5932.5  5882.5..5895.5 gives 1.23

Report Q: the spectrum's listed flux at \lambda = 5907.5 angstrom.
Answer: 6.06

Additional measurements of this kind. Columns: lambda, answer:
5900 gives 4.86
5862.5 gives 5.94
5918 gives 6.09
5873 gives 6.02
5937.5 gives 6.08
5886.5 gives 5.08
